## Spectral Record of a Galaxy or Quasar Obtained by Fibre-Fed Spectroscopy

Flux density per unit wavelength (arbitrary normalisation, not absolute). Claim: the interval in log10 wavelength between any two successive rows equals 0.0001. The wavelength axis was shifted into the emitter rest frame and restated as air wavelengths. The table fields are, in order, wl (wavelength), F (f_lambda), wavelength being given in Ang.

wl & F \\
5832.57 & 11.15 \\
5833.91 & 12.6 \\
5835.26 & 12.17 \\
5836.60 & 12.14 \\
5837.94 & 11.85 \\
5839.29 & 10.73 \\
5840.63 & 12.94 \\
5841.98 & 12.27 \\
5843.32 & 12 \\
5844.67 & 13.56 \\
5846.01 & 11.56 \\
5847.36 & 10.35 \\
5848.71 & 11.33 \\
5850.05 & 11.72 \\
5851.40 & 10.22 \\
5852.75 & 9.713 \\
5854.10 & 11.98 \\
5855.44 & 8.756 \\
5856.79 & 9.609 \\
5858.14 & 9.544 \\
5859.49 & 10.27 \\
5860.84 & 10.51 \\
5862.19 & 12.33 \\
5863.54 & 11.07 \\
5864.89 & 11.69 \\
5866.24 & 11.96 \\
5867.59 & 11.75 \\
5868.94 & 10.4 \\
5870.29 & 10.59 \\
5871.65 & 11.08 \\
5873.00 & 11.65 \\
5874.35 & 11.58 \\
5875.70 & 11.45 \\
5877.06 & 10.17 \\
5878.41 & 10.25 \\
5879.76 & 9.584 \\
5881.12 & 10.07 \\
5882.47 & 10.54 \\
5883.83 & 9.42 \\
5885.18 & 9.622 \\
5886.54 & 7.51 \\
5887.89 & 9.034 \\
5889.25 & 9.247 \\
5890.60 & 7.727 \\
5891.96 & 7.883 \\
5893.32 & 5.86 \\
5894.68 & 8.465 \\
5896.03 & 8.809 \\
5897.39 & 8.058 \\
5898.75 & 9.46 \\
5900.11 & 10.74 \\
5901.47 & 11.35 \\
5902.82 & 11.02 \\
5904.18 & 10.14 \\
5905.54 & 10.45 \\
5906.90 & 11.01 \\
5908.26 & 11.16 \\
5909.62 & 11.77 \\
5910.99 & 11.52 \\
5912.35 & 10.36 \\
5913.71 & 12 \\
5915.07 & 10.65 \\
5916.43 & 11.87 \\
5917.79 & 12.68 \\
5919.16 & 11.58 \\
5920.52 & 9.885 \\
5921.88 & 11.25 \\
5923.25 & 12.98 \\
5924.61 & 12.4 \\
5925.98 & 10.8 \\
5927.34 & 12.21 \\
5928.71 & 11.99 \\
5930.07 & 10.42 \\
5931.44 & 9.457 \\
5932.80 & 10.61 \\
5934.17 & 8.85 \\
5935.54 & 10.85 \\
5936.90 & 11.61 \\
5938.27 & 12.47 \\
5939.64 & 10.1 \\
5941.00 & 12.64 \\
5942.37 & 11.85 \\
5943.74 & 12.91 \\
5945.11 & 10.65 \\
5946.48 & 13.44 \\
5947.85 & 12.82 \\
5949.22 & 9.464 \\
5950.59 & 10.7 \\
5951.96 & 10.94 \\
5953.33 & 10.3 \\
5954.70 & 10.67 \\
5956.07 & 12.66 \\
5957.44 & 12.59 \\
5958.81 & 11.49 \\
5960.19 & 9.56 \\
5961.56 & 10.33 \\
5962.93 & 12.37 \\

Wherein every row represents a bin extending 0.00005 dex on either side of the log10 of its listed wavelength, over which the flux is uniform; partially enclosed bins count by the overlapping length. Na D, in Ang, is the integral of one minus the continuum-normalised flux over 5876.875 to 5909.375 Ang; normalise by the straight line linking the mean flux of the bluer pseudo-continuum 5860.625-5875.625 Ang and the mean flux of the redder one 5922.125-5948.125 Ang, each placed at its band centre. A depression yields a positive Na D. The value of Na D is 5.4 Ang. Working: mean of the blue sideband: 11.4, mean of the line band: 9.51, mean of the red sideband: 11.5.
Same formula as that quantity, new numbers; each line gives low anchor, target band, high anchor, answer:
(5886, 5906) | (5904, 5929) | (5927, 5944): -3.1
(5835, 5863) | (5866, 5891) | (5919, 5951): 2.4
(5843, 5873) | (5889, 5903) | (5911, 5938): 2.8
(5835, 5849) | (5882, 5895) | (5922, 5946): 3.5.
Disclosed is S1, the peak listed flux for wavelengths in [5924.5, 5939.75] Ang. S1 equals 12.47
